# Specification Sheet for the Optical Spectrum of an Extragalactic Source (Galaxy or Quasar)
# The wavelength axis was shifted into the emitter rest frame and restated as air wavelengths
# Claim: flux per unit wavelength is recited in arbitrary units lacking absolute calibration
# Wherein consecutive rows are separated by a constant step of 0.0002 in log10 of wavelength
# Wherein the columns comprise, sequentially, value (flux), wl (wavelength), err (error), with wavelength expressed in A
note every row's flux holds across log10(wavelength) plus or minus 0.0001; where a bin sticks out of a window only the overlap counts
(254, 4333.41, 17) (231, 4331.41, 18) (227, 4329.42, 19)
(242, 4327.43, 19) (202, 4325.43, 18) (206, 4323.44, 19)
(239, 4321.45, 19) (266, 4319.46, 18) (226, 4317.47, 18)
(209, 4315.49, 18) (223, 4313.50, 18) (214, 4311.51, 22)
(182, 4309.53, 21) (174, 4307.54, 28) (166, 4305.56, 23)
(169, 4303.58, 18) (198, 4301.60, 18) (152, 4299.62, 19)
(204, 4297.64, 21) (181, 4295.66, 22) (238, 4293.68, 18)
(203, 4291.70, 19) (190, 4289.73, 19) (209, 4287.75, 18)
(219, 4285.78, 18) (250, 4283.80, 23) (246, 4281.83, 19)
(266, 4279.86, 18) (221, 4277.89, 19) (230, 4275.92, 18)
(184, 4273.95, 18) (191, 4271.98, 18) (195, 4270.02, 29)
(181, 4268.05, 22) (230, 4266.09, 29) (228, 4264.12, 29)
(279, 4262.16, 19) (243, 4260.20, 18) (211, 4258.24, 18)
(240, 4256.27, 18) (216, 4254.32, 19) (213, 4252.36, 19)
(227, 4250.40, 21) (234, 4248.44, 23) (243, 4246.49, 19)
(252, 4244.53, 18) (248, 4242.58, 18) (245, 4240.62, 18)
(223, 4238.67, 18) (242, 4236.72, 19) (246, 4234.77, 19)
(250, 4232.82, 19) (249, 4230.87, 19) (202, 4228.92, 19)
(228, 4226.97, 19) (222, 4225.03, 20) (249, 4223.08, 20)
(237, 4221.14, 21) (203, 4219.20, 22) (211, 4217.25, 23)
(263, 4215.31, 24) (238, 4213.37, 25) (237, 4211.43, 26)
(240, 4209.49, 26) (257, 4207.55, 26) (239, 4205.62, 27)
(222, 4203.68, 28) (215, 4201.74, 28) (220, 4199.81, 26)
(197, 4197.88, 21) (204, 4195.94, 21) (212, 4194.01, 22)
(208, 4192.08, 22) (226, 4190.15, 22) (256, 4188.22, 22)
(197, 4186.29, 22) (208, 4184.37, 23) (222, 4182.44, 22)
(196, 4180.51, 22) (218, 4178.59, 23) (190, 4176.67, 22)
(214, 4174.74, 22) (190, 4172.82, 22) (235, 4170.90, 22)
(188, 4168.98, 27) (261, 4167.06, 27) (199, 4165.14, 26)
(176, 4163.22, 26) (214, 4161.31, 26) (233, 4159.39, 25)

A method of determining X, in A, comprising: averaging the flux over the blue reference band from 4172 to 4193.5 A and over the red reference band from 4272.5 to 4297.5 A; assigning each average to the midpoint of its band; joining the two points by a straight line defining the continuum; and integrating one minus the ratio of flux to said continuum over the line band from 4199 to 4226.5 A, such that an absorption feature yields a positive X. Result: -2.4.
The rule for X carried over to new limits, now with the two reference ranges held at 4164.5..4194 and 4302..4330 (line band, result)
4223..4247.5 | -2.96 A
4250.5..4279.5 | -1.17 A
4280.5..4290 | -0.72 A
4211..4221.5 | -0.89 A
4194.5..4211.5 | -0.91 A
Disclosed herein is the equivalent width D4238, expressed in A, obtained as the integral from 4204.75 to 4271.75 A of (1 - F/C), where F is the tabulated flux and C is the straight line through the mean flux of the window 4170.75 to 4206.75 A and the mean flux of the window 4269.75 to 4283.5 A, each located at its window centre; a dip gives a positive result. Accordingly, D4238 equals -4.3 A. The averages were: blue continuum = 214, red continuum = 222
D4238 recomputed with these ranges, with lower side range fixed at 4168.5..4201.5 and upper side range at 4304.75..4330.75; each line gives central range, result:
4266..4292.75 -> -0.2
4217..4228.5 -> -0.7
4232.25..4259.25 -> -2.8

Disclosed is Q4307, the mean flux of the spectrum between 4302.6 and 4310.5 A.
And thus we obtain 173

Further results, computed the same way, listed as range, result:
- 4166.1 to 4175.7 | 218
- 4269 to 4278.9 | 204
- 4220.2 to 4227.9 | 234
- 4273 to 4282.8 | 230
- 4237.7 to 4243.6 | 239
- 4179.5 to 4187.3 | 206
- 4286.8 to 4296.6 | 204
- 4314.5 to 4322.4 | 235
